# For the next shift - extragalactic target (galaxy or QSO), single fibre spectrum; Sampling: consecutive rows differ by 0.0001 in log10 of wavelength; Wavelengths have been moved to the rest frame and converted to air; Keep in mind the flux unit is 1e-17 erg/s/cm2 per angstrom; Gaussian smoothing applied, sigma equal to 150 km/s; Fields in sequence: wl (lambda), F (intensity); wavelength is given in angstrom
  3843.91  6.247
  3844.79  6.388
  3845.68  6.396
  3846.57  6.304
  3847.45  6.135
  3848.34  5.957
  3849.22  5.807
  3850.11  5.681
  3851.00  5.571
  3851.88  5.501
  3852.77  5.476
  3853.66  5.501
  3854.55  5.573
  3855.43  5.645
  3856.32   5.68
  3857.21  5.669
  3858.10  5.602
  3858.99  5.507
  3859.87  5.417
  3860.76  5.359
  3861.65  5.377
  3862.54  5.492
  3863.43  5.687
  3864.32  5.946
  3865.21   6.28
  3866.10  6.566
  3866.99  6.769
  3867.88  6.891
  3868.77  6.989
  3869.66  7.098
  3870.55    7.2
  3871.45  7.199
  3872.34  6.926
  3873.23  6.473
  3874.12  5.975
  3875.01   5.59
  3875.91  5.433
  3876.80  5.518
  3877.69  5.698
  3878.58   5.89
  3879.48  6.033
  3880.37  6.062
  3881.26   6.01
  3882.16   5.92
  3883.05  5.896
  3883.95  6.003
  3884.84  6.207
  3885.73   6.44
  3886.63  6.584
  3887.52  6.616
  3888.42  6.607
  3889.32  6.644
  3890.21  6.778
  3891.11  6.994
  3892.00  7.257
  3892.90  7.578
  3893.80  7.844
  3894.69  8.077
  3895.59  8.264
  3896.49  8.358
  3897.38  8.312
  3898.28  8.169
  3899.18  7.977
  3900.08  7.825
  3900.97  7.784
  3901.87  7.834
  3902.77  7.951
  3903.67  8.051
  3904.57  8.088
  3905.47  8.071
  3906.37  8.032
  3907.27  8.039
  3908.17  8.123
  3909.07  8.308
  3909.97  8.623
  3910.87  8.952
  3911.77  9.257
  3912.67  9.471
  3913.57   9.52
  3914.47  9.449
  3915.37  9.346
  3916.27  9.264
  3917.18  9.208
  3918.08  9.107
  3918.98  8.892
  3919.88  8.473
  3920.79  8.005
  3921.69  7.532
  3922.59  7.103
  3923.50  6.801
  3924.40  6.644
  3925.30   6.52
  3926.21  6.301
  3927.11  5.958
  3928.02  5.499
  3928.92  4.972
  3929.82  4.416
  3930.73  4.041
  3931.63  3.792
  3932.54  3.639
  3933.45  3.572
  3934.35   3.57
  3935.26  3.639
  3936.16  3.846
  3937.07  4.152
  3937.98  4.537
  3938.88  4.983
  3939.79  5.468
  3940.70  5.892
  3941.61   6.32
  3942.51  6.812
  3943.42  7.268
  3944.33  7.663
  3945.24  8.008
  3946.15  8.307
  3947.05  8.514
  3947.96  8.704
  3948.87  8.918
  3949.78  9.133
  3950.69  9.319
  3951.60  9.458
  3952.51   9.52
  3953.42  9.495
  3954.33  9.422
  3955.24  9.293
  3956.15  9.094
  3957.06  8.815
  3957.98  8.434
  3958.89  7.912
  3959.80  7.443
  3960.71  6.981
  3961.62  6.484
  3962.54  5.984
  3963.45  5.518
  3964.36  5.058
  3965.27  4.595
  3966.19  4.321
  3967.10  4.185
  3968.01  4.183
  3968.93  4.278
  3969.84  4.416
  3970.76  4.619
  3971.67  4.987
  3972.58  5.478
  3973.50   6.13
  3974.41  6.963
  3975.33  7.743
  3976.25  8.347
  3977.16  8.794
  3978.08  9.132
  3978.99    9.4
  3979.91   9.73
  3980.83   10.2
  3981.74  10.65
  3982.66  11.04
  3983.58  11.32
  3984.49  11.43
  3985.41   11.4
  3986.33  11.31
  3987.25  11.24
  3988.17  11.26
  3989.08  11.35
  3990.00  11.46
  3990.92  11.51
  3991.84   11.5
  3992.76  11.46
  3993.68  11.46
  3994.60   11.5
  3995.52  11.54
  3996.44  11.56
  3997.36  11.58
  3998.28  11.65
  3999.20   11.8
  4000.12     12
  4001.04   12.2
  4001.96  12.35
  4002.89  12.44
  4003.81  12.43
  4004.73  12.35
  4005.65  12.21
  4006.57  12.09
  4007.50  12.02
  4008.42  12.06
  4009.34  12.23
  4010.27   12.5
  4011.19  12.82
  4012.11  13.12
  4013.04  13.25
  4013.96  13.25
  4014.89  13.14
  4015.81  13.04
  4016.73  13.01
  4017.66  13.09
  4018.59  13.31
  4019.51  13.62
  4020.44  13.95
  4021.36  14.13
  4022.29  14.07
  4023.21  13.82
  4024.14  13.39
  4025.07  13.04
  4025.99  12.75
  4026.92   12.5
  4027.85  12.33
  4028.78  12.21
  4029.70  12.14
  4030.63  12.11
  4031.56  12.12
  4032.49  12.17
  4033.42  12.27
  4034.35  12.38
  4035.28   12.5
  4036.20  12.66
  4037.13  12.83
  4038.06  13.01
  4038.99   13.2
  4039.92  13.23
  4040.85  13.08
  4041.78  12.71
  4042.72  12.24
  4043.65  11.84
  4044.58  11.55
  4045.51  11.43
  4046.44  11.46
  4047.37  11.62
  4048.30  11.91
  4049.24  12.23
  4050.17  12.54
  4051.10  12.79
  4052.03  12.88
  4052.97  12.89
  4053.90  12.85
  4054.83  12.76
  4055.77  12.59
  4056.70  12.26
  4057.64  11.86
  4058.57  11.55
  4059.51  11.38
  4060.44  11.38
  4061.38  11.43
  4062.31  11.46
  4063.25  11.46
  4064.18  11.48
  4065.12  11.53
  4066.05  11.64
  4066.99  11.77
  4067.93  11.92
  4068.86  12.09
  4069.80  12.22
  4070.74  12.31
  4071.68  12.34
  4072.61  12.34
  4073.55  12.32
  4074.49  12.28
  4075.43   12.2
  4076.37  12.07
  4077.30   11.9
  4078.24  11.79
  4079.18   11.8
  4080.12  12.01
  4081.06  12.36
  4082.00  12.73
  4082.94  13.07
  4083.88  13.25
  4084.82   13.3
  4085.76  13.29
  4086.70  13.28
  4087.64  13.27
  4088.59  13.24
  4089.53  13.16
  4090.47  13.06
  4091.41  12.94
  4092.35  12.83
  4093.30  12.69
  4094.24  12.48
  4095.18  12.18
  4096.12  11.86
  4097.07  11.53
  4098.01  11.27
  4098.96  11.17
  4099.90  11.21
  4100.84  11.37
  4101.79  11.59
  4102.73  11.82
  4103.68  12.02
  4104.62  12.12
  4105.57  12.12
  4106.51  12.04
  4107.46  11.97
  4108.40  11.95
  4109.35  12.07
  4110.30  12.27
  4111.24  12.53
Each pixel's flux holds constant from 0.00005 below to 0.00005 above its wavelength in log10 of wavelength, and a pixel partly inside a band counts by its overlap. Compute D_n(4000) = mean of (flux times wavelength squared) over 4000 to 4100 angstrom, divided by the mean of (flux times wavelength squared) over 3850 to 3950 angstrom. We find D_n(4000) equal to 1.99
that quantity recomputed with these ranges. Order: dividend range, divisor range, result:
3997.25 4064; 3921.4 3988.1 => 1.82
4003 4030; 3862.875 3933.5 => 1.94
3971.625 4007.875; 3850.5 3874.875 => 1.89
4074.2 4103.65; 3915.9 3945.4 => 2.20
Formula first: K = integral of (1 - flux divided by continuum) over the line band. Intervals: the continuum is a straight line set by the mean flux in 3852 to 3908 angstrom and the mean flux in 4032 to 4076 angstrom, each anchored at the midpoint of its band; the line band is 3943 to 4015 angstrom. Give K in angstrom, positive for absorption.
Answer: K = 2.7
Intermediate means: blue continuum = 6.66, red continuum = 12.2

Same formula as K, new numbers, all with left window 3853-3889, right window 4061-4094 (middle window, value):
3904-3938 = 2.6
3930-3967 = 7.9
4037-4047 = -1.0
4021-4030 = -1.9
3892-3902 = -1.6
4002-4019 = -3.9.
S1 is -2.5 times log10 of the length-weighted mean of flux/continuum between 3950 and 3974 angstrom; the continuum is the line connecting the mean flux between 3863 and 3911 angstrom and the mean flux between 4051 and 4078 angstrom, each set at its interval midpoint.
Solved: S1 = 0.32 mag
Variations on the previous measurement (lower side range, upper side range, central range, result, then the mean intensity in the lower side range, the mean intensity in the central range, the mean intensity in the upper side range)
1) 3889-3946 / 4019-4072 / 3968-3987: 0.163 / 7.1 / 8.3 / 12.4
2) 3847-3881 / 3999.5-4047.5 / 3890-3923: -0.071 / 5.98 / 8.28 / 12.6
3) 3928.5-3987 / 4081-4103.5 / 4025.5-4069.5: -0.148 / 7.1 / 12.2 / 12.4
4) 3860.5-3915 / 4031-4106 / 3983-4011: -0.154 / 7.13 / 11.8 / 12.2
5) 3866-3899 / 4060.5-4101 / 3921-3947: 0.393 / 6.74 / 5.69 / 12.2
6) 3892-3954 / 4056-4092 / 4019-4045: -0.174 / 7.36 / 12.8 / 12.3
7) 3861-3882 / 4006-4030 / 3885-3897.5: -0.020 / 6.21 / 7.26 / 13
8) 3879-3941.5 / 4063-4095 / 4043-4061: -0.050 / 6.94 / 12.1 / 12.4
